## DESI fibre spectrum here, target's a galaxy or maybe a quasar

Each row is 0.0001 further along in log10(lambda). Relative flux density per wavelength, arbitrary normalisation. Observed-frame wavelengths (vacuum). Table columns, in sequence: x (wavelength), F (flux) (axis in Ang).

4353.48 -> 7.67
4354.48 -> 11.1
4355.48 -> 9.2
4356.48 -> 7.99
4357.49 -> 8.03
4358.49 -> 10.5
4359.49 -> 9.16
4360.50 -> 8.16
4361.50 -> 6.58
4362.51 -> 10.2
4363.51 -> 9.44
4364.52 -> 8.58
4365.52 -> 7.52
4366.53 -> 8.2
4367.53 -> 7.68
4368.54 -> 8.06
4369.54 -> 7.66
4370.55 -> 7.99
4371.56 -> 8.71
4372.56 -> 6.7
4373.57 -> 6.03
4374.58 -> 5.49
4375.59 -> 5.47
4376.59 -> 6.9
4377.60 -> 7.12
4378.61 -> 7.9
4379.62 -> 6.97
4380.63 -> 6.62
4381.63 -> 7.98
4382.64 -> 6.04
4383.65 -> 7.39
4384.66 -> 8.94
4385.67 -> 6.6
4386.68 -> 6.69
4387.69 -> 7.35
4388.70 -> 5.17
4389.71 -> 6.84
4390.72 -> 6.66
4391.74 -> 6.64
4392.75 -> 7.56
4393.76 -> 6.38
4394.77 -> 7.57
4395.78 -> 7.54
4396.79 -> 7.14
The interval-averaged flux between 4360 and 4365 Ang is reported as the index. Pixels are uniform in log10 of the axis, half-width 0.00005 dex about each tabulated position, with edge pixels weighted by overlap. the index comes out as 8.59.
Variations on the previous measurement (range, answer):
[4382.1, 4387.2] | 7.14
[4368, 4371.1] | 7.9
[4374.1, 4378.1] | 6.25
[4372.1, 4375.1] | 6.04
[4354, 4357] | 9.41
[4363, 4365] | 9.02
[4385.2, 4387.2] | 6.65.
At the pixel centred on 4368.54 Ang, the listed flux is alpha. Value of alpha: 8.06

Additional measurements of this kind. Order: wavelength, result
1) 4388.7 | 5.17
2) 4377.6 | 7.12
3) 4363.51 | 9.44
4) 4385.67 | 6.6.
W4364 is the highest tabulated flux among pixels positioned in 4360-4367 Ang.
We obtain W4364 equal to 10.2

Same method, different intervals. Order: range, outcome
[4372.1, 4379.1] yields 7.9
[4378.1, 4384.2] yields 7.98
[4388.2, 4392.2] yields 6.84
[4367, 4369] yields 8.06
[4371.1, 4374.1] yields 8.71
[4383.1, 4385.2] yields 8.94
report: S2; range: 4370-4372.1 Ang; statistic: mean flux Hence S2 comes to 8.3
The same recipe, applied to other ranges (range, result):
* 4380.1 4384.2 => 7.04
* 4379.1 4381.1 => 6.8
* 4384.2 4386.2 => 7.73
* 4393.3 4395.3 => 7.01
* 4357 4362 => 8.5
